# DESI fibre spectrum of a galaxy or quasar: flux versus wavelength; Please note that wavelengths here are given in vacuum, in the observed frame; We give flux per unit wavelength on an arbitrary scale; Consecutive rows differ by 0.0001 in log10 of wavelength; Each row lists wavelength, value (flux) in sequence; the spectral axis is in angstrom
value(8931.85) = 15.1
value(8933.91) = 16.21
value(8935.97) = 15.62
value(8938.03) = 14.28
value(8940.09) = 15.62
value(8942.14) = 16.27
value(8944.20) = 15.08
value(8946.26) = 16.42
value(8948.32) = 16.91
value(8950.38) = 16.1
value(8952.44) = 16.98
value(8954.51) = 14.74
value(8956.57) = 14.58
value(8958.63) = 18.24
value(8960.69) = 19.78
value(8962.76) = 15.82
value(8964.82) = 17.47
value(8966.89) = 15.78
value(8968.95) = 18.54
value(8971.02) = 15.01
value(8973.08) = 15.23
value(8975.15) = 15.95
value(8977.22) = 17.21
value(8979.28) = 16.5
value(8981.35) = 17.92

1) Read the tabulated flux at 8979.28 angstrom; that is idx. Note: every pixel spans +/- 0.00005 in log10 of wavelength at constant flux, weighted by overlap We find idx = 16.5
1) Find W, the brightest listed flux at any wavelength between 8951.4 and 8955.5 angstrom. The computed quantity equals 16.98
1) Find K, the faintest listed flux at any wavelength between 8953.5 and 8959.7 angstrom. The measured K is 14.58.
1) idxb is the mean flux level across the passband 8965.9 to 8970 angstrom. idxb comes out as 17.2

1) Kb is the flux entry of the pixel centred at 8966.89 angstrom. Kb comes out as 15.78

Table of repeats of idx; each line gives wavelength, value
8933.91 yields 16.21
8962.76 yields 15.82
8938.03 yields 14.28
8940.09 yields 15.62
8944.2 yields 15.08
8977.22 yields 17.21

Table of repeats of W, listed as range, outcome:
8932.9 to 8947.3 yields 16.42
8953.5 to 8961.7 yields 19.78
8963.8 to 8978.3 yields 18.54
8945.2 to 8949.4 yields 16.91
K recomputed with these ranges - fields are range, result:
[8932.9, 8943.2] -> 14.28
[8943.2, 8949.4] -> 15.08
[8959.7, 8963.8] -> 15.82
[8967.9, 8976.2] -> 15.01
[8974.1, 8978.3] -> 15.95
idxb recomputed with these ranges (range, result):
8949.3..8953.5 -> 16.5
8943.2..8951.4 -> 16.1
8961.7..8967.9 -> 16.3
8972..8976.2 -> 15.6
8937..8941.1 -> 14.9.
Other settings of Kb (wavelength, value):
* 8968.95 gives 18.54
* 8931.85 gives 15.1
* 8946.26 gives 16.42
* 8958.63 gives 18.24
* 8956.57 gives 14.58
